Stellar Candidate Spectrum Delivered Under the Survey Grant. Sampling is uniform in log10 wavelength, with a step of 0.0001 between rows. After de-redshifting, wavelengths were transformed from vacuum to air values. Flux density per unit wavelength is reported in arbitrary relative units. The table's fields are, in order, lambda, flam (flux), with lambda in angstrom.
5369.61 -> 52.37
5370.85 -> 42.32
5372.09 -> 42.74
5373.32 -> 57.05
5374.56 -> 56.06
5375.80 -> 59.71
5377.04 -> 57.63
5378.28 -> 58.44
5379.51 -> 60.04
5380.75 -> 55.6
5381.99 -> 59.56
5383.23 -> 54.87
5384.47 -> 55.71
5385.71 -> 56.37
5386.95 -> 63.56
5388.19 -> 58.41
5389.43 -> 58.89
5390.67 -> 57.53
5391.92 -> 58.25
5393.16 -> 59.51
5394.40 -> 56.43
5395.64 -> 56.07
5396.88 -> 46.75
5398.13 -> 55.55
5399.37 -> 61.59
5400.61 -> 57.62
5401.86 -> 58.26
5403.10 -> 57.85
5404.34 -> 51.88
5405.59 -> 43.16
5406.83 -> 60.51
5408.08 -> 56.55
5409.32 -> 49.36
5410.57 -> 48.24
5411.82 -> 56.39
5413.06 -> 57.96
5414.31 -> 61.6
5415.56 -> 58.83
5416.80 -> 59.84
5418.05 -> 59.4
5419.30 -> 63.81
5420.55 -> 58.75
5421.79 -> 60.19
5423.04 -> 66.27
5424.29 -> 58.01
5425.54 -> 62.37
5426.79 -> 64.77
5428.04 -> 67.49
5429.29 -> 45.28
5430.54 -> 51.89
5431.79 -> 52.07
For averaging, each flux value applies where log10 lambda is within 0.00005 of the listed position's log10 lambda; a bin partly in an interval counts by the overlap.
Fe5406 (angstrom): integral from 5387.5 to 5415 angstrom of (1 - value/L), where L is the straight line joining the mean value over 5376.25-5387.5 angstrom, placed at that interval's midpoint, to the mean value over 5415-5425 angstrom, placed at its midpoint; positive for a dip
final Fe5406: 1.6 angstrom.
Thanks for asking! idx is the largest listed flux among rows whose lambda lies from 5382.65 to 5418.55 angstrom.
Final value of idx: 63.56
